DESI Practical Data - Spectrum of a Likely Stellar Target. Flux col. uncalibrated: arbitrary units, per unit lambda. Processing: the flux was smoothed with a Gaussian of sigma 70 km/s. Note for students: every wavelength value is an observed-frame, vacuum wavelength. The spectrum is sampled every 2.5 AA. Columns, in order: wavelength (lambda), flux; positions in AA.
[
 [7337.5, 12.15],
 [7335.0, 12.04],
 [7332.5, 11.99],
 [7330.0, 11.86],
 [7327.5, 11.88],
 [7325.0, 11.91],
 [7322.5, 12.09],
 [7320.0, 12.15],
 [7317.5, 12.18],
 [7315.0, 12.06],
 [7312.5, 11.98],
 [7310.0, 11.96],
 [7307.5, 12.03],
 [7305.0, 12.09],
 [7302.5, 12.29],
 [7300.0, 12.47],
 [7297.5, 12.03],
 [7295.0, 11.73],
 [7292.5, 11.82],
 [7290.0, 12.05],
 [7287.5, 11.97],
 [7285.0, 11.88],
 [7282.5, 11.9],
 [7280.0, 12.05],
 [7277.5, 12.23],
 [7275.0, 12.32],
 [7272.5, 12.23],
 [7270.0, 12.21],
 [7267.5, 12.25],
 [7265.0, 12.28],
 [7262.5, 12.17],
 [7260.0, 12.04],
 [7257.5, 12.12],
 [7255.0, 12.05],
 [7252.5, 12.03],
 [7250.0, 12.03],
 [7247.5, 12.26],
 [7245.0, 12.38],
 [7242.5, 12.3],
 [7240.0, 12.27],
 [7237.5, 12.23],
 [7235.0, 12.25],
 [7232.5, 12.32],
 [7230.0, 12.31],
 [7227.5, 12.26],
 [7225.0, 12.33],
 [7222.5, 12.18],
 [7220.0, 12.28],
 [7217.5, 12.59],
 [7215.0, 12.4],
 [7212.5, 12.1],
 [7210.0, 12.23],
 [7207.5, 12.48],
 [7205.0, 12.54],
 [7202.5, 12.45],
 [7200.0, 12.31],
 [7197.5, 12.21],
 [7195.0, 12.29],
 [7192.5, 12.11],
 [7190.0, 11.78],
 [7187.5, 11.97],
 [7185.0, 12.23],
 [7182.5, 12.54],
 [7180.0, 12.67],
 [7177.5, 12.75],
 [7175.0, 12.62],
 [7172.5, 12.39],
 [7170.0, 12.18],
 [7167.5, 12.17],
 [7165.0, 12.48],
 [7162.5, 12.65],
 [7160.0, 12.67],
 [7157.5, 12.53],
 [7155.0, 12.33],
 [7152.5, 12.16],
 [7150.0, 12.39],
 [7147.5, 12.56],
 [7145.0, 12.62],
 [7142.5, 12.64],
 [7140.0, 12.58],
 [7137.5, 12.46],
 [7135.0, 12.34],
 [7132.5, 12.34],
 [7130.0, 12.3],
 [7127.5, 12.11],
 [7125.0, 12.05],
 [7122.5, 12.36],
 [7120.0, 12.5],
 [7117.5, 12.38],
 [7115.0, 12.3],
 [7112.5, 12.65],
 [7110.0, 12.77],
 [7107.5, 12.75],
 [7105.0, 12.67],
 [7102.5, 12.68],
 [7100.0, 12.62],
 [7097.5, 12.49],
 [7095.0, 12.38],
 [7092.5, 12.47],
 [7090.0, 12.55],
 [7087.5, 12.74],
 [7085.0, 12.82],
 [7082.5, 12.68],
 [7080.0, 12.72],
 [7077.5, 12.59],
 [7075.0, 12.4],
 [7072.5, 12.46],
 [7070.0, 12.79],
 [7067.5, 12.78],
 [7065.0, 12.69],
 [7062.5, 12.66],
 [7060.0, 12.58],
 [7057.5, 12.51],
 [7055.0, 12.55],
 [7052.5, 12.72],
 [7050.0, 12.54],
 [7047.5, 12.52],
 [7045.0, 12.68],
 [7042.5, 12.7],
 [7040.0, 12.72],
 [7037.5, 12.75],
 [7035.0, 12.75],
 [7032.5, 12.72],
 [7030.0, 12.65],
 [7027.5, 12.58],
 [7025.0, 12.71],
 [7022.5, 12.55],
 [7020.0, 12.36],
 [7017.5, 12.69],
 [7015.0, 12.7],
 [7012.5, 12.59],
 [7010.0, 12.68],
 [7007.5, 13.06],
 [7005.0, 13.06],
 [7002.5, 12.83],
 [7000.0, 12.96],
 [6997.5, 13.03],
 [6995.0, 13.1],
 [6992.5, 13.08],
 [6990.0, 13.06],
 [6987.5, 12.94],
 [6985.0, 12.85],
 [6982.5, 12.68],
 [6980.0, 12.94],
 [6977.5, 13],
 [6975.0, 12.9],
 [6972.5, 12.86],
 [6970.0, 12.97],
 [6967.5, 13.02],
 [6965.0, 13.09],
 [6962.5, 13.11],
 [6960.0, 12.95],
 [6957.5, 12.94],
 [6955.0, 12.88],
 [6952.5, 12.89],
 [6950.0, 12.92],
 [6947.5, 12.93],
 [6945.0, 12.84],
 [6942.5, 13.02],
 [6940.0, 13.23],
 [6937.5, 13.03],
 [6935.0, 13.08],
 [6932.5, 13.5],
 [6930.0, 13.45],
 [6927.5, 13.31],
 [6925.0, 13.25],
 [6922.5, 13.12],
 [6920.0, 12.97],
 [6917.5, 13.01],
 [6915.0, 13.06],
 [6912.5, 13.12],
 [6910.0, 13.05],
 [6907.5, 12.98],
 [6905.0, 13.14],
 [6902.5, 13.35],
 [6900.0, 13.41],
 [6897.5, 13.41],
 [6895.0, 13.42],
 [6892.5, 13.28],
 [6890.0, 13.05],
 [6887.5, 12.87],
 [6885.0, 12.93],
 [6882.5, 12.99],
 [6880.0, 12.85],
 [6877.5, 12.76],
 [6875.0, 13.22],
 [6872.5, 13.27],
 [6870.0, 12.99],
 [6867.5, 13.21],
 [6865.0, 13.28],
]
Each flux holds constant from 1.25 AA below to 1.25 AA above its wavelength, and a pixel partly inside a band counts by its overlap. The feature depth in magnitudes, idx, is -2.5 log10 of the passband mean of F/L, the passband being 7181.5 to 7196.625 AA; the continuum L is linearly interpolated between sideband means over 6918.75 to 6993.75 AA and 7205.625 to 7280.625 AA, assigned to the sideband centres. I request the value 0.02 mag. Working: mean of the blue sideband 13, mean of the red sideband 12.2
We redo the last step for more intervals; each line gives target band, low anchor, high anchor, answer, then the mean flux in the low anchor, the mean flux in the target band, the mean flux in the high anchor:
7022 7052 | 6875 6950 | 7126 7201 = 0.01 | 13.1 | 12.7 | 12.4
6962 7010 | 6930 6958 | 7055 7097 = -0.01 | 13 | 13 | 12.6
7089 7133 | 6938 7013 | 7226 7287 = 0.01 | 13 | 12.5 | 12.2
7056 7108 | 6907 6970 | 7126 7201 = 0.00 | 13.1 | 12.6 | 12.4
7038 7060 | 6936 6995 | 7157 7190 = 0.01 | 13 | 12.6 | 12.4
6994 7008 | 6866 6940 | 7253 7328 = -0.01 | 13.1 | 13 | 12.1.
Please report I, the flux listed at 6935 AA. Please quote 13.08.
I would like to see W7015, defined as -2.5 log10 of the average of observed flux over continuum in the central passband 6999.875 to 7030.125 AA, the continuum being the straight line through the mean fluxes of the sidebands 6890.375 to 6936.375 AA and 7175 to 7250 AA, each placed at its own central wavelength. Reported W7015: 0.02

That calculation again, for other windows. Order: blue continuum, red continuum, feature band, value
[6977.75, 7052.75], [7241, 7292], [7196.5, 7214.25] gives 0.00 mag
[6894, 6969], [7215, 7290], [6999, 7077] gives 0.01 mag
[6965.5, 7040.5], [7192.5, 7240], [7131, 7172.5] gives 0.00 mag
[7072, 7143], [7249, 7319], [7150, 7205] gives 0.00 mag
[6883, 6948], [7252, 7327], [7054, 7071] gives 0.01 mag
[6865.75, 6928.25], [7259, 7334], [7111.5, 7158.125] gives 0.01 mag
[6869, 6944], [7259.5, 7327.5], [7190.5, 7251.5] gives 0.00 mag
